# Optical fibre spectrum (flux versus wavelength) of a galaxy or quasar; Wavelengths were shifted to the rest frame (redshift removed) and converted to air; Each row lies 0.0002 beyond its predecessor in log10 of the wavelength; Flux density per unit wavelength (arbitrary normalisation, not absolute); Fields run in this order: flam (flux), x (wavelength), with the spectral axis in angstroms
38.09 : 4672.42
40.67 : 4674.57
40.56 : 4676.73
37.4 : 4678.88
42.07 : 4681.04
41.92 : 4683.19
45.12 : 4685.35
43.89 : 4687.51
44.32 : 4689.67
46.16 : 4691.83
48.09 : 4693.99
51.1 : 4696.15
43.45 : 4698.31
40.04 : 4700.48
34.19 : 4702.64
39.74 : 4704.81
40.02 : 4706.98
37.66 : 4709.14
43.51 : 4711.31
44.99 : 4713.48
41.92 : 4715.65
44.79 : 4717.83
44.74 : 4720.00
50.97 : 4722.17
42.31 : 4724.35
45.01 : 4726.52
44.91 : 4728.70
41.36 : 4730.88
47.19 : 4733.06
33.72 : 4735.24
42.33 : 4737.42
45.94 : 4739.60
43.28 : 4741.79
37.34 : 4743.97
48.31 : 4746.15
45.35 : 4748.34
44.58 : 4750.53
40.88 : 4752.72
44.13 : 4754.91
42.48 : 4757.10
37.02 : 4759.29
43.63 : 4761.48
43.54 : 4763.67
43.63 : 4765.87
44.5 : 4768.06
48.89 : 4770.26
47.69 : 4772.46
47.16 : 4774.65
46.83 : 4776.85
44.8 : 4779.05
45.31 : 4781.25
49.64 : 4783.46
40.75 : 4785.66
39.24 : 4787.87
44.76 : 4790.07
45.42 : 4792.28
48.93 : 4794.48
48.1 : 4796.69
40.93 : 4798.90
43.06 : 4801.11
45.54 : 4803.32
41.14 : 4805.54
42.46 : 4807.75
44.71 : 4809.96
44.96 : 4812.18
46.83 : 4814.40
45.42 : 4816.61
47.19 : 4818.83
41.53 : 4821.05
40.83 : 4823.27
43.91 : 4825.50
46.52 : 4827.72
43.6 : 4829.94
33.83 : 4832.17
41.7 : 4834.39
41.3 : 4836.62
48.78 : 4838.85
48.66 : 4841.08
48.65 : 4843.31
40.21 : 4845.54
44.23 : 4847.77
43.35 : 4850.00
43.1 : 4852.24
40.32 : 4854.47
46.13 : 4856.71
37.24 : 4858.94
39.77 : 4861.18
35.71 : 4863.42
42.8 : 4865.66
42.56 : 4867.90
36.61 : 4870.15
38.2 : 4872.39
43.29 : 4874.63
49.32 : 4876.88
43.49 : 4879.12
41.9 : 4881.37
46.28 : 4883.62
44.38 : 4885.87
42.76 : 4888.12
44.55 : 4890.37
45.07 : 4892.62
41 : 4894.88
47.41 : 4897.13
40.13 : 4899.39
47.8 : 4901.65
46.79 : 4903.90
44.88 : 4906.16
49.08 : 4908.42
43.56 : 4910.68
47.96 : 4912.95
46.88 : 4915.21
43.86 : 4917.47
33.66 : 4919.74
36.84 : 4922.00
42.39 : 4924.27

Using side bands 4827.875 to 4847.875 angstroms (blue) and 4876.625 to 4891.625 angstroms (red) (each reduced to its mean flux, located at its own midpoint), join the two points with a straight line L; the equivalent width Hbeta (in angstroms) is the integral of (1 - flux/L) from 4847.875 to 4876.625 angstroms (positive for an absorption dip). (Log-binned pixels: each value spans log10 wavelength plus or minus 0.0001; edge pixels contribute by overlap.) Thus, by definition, 1.9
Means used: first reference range 43.6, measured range 41.1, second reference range 44.4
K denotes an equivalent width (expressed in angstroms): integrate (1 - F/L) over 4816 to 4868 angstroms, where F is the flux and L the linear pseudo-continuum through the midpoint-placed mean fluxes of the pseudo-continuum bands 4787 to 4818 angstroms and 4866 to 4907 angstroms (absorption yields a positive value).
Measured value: 1.55 angstroms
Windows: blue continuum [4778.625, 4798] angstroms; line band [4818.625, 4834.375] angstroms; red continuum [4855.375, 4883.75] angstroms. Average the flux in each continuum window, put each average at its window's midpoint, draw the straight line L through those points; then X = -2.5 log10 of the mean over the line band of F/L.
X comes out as 0.03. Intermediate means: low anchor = 45.2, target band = 42.2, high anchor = 41.6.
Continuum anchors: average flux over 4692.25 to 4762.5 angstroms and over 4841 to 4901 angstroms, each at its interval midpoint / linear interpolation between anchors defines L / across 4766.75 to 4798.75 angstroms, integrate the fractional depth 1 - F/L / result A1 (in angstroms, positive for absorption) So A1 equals -2.1 angstroms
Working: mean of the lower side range 43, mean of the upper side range 42.8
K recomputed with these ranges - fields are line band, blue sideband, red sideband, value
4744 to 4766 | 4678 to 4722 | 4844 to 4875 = -0.4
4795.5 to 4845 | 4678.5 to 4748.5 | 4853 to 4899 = -1.6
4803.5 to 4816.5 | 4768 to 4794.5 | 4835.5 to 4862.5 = 0.1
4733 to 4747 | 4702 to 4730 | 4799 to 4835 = 0.2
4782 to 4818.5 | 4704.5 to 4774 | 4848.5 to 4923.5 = -1.1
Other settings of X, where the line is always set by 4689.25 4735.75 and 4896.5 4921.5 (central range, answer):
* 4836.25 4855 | -0.01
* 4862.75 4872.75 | 0.13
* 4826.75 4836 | 0.07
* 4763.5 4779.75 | -0.06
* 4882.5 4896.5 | 0.01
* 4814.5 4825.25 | 0.00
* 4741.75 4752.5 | 0.00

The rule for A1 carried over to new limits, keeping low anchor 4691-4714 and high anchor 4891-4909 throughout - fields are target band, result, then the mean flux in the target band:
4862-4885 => 1.4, 42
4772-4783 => -0.7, 46.5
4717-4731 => -0.7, 45.1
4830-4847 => 0.4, 43.3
